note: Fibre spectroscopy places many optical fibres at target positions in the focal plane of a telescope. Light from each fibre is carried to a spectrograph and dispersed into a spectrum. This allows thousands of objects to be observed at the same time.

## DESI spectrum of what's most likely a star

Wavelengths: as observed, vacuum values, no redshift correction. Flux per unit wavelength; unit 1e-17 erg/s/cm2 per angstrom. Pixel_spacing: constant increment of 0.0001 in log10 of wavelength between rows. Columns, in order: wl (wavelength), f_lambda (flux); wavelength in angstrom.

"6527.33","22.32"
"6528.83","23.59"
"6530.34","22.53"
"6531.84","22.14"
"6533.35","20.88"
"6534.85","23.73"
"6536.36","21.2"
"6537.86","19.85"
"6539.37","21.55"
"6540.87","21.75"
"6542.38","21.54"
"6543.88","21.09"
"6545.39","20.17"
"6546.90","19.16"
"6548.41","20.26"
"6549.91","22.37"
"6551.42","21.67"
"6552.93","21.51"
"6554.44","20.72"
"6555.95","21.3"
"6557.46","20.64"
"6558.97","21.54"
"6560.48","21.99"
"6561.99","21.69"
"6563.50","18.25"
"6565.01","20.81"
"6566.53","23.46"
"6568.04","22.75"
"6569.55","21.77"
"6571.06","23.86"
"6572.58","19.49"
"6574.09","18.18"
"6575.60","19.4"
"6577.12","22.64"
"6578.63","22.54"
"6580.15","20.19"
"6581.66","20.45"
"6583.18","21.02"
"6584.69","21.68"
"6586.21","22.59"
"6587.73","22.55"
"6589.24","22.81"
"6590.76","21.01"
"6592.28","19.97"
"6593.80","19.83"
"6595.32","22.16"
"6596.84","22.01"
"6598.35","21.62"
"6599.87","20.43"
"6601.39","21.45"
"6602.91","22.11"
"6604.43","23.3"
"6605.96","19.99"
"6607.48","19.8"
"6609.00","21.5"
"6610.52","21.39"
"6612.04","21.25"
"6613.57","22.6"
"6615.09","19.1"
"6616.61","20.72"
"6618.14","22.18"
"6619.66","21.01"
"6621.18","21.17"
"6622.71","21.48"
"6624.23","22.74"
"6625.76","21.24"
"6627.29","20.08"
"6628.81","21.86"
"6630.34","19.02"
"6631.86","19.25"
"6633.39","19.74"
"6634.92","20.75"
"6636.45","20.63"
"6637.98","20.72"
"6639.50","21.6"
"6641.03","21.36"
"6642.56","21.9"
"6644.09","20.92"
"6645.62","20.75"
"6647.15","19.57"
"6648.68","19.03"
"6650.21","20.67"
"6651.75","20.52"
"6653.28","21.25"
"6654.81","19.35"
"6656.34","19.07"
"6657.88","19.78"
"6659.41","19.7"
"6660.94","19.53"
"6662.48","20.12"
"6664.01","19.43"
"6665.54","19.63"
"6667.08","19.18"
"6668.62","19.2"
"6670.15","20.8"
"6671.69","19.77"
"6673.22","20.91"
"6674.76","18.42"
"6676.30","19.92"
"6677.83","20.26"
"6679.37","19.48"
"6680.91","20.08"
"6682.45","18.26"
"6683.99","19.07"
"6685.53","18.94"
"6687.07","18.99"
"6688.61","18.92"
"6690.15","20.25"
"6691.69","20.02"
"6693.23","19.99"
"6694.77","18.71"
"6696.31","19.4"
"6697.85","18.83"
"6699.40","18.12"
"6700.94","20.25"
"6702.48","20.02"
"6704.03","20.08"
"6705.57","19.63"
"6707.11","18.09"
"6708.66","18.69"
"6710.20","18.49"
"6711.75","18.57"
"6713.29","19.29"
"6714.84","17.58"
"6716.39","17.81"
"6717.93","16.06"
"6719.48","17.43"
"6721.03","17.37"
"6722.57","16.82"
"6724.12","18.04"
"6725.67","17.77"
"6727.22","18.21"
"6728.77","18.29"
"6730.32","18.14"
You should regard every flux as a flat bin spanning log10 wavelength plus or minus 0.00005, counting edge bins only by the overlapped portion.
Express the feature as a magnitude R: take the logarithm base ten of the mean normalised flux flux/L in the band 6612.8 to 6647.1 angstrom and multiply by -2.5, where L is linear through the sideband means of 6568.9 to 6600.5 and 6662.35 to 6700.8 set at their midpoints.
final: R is -0.026 mag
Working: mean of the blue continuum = 21.3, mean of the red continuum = 19.5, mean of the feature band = 20.9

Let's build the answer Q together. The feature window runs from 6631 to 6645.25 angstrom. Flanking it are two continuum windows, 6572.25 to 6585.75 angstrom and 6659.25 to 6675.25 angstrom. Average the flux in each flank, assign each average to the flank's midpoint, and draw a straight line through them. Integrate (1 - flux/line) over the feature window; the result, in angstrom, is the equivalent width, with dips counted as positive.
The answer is -0.5 angstrom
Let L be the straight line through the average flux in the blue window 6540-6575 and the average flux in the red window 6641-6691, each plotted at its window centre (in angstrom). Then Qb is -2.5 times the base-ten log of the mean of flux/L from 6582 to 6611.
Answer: -0.04 mag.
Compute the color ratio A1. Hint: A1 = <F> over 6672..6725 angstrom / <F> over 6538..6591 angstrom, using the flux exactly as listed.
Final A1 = 0.89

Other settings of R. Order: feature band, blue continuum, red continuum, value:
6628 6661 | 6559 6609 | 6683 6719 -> -0.01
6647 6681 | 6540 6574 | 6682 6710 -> -0.01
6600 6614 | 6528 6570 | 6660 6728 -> -0.05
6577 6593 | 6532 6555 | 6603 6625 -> -0.01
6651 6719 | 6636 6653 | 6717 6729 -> -0.02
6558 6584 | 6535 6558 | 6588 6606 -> 0.00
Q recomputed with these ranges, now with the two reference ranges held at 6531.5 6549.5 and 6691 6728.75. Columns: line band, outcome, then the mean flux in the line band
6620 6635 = -0.72 angstrom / 20.7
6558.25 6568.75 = -0.37 angstrom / 21.5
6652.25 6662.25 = -0.25 angstrom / 19.8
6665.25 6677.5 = -0.40 angstrom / 19.8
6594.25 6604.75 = -0.80 angstrom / 21.8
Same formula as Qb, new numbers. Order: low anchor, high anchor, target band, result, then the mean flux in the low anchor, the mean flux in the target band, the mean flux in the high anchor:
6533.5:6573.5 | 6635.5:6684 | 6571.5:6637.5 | -0.02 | 21.3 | 21.1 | 20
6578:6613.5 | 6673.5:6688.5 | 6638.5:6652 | -0.03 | 21.4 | 20.7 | 19.3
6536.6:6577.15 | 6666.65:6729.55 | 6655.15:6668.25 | 0.00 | 21.1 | 19.5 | 18.9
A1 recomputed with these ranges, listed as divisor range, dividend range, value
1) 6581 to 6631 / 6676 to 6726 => 0.88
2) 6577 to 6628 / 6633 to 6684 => 0.94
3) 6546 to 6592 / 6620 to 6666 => 0.96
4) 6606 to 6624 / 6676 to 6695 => 0.92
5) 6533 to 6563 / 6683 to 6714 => 0.91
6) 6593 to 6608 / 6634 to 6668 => 0.95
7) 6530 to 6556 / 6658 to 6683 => 0.92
